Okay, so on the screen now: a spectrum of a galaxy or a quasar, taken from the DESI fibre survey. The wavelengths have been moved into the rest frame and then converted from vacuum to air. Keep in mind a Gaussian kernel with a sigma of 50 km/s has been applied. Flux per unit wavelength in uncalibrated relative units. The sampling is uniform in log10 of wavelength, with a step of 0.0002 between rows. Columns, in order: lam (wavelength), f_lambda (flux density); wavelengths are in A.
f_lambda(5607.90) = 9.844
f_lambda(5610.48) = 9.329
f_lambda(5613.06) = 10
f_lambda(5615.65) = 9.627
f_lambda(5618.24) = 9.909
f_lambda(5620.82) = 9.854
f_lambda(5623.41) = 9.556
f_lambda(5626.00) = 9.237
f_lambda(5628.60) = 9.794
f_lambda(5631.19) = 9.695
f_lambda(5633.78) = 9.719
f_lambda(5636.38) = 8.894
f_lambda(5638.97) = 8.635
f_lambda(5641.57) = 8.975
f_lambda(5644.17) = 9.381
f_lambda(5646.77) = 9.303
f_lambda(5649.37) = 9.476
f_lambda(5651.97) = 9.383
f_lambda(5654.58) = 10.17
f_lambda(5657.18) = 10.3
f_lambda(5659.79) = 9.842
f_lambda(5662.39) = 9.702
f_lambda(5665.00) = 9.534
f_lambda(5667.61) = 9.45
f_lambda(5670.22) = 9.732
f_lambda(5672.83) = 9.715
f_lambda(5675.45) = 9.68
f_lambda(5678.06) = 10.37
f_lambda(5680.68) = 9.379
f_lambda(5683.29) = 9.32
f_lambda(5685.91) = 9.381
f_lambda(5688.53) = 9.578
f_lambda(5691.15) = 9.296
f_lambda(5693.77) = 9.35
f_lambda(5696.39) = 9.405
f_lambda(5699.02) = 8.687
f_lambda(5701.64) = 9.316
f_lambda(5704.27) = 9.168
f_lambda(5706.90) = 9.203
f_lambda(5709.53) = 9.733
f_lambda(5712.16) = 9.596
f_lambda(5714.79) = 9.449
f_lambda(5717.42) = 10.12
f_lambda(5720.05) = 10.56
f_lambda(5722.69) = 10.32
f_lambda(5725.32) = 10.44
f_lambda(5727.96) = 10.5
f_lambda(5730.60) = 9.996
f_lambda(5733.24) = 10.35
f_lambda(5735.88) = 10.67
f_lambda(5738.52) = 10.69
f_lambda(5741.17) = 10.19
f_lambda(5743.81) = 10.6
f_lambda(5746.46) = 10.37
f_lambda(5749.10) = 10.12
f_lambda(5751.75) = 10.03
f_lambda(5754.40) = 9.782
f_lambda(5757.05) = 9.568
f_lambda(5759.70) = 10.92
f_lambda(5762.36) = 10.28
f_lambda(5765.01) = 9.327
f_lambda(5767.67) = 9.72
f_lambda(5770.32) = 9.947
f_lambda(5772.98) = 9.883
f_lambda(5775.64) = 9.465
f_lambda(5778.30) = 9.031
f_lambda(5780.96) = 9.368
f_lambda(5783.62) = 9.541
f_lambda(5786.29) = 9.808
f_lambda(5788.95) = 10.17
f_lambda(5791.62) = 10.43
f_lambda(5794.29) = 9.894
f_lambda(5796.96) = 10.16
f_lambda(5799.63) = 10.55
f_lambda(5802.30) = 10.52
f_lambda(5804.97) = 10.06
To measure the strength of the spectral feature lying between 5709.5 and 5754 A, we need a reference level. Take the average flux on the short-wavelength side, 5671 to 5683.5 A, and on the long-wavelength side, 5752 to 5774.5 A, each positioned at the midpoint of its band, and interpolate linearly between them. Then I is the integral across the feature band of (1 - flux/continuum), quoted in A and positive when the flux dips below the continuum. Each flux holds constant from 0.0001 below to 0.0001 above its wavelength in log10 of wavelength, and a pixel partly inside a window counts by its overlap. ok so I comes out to -1.7 A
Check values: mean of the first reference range 9.73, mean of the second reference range 9.93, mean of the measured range 10.2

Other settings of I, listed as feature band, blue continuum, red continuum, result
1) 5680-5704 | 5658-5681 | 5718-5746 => 1.65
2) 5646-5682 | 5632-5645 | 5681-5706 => -2.04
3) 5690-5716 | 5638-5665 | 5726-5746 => 1.94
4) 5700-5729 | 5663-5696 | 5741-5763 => 0.12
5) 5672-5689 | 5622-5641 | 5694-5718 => -0.47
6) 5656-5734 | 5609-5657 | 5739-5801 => 0.10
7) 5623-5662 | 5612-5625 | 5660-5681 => 1.01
